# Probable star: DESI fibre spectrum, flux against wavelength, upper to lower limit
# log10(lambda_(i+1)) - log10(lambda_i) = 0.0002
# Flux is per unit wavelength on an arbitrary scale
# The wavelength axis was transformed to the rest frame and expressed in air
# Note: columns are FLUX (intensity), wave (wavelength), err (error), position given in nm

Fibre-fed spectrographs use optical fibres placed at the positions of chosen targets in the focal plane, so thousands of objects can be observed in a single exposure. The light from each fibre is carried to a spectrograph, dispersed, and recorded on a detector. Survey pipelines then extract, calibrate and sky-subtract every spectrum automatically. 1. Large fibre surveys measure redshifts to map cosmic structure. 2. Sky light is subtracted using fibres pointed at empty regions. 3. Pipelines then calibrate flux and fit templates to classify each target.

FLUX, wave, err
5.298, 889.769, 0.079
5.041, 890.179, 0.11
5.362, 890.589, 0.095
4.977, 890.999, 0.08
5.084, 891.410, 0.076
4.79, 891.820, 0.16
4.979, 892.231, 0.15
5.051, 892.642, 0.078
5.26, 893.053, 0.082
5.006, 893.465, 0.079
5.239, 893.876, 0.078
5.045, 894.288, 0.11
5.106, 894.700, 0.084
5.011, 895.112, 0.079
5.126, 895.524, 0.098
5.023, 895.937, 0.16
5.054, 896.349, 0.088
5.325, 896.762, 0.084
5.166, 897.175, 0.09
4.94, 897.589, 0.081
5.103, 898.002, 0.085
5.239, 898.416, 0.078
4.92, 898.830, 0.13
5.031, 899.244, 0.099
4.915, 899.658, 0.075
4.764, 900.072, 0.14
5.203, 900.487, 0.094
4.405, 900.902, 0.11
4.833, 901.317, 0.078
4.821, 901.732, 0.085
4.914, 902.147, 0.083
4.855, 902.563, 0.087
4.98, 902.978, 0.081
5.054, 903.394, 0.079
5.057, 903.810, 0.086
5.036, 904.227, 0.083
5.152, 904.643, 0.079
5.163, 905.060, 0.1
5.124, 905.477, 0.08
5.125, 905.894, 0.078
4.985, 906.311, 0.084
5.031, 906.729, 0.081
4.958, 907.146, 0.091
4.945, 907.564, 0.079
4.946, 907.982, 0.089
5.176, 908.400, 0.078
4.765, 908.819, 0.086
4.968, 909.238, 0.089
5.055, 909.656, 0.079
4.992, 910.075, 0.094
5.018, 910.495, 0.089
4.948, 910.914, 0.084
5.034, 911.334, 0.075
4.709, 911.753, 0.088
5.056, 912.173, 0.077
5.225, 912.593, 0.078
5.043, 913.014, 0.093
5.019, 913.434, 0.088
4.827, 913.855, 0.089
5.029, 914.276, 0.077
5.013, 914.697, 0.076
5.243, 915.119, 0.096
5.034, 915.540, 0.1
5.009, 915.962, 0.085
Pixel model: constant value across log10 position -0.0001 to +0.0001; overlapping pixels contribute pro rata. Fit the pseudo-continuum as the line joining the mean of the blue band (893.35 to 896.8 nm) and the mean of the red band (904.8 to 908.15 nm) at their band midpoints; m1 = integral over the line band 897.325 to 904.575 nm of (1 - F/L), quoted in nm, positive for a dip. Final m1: 0.16 nm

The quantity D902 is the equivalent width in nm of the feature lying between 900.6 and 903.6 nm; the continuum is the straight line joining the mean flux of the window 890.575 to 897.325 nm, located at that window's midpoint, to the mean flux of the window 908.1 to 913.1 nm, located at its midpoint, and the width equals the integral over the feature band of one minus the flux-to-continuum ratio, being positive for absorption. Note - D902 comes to 0.12 nm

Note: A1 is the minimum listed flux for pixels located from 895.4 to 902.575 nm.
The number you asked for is 4.405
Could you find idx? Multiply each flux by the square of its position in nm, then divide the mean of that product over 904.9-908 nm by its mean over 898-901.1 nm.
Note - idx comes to 1.04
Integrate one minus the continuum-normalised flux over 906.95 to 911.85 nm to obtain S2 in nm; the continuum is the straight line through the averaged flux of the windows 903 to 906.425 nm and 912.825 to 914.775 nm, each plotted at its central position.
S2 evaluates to 0.07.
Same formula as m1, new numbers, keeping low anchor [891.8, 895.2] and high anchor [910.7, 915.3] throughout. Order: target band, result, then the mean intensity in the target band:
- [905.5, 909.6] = 0.03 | 5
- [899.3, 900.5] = 0.03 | 4.93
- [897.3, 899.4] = 0.00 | 5.05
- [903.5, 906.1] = -0.04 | 5.11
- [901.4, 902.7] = 0.05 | 4.86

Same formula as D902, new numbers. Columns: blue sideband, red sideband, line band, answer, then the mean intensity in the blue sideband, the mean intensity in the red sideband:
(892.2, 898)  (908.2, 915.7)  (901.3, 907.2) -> 0.04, 5.1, 5.01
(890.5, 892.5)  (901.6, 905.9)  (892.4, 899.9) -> -0.09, 5.02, 5.02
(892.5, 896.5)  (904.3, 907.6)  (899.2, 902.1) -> 0.13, 5.09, 5.07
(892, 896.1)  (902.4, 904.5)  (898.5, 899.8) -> 0.01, 5.08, 5.01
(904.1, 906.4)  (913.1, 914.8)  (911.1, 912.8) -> 0.00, 5.11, 4.98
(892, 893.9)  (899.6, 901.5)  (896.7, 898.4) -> -0.07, 5.09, 4.82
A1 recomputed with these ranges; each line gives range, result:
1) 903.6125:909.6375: 4.765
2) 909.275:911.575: 4.948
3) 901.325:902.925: 4.821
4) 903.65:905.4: 5.036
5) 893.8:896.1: 5.011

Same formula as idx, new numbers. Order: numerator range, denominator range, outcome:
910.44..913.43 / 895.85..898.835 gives 1.01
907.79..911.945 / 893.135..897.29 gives 1.00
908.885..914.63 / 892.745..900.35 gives 1.02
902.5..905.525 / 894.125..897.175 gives 1.01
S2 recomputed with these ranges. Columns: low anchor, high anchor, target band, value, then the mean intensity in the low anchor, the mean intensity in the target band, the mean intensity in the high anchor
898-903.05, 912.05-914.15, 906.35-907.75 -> 0.00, 4.91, 4.98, 5.03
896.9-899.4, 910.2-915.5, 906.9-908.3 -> 0.02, 5.07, 4.97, 5.01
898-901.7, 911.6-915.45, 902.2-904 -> -0.01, 4.92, 4.98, 5.02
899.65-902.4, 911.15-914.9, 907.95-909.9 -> -0.02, 4.83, 4.99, 5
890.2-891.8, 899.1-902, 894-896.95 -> -0.07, 5.09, 5.1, 4.85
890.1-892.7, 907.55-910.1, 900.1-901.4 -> 0.05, 5.04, 4.8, 4.98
